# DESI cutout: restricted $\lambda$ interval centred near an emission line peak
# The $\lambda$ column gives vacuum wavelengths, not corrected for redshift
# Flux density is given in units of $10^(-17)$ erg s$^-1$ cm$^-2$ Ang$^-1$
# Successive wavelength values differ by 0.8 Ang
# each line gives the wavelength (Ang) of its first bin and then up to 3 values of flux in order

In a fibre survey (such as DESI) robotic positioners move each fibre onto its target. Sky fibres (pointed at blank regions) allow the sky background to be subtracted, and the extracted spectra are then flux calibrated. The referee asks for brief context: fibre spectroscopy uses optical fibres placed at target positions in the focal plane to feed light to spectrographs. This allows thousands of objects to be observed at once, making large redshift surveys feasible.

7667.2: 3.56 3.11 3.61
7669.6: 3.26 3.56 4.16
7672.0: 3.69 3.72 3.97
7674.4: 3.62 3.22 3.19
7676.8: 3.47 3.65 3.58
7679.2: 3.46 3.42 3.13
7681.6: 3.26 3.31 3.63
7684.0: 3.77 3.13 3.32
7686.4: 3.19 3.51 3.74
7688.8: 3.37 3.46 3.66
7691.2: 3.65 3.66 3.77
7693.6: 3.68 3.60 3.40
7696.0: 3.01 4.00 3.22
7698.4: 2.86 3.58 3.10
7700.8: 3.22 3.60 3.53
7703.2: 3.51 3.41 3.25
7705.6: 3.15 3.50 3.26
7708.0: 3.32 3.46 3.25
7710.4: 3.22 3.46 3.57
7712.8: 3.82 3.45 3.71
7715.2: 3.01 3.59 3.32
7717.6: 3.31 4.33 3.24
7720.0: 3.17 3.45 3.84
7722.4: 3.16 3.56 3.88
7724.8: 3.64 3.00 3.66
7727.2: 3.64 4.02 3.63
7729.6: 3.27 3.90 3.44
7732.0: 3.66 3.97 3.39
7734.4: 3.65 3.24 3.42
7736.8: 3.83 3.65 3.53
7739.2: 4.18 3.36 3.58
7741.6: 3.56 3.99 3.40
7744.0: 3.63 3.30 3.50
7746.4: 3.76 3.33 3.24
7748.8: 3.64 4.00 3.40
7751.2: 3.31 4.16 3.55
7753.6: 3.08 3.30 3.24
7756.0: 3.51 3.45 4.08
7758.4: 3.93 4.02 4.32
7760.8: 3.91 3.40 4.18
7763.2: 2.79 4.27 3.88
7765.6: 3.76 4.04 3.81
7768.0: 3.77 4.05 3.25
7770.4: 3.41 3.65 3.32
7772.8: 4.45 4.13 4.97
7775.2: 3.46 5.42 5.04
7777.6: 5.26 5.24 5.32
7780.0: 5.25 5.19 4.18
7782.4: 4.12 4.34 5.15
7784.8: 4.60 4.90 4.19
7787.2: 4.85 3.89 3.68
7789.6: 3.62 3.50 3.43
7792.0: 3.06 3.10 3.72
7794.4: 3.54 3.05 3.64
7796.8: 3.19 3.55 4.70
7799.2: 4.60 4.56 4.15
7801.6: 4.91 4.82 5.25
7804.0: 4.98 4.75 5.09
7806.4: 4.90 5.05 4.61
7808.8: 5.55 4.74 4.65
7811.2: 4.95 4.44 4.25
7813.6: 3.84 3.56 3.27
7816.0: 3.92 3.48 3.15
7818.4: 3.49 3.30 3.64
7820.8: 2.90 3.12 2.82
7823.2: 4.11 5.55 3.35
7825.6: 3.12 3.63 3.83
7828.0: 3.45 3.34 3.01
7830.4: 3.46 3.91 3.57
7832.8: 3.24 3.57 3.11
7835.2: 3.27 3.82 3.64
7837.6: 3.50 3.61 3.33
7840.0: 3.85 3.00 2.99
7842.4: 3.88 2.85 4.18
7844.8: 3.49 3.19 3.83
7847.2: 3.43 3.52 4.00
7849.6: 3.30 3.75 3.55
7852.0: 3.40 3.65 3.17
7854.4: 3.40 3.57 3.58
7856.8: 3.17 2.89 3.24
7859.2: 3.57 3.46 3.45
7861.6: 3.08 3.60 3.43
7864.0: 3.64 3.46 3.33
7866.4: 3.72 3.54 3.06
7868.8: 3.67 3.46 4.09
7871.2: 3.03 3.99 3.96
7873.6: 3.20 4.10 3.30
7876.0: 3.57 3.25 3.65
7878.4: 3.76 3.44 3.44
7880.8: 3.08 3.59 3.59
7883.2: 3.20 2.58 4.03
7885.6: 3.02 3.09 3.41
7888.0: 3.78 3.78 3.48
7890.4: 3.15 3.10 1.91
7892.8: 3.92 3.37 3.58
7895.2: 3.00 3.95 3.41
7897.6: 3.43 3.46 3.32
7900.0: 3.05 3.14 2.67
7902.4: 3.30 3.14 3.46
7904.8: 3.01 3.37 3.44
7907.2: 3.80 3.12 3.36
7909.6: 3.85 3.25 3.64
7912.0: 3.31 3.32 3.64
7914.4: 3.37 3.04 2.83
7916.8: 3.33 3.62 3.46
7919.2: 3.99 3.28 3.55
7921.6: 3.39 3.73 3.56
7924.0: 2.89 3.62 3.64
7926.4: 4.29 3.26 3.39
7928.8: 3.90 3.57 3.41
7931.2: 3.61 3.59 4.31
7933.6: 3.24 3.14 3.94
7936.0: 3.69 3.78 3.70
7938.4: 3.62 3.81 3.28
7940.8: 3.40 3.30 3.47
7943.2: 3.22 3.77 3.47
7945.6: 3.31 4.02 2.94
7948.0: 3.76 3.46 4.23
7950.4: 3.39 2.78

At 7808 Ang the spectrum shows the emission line [N II]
